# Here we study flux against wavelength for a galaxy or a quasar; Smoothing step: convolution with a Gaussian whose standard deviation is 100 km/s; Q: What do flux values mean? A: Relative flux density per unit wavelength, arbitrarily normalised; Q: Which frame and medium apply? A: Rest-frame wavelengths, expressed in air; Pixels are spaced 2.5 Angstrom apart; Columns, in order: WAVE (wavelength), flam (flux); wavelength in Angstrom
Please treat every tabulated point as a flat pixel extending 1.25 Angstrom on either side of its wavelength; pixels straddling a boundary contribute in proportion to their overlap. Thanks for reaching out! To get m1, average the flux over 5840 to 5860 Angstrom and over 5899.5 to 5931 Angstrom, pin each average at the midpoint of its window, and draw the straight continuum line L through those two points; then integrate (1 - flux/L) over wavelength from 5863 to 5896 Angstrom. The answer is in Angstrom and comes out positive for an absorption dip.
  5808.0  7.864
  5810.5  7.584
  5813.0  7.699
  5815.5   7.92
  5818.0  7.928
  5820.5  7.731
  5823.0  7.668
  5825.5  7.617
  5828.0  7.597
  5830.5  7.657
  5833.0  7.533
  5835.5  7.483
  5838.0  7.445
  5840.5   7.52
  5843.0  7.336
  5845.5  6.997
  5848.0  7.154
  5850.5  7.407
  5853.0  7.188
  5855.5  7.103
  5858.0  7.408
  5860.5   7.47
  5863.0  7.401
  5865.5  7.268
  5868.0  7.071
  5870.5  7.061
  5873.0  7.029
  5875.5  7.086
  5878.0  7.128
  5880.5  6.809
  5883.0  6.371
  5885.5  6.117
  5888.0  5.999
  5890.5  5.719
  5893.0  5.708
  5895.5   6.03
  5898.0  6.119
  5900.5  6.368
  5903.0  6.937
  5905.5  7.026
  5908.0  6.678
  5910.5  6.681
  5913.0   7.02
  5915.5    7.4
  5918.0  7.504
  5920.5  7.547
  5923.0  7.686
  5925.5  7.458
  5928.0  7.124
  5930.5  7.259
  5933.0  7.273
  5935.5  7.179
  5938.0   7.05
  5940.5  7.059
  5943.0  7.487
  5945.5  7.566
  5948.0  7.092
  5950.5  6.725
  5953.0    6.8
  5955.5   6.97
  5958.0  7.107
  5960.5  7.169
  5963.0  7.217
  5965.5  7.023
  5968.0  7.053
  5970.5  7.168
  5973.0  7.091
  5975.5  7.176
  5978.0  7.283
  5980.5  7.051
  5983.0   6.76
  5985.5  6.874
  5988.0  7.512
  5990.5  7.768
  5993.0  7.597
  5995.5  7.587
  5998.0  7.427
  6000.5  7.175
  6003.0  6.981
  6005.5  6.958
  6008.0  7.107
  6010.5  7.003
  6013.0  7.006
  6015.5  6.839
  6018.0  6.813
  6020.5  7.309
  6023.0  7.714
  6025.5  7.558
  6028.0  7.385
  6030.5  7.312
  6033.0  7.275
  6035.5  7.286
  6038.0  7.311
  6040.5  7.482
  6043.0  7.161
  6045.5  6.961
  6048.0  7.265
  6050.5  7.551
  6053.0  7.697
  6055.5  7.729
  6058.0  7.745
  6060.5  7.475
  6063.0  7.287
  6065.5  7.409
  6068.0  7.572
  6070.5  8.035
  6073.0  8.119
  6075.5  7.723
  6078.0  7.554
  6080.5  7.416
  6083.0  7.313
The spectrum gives 2.71 Angstrom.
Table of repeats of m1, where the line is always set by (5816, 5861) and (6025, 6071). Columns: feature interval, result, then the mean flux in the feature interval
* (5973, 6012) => 1.2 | 7.21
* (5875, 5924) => 5.1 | 6.69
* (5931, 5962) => 1.3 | 7.13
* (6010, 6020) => 0.7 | 6.94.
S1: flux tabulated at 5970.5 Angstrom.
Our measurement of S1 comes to 7.168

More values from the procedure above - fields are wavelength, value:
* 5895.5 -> 6.03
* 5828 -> 7.597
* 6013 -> 7.006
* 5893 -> 5.708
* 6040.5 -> 7.482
